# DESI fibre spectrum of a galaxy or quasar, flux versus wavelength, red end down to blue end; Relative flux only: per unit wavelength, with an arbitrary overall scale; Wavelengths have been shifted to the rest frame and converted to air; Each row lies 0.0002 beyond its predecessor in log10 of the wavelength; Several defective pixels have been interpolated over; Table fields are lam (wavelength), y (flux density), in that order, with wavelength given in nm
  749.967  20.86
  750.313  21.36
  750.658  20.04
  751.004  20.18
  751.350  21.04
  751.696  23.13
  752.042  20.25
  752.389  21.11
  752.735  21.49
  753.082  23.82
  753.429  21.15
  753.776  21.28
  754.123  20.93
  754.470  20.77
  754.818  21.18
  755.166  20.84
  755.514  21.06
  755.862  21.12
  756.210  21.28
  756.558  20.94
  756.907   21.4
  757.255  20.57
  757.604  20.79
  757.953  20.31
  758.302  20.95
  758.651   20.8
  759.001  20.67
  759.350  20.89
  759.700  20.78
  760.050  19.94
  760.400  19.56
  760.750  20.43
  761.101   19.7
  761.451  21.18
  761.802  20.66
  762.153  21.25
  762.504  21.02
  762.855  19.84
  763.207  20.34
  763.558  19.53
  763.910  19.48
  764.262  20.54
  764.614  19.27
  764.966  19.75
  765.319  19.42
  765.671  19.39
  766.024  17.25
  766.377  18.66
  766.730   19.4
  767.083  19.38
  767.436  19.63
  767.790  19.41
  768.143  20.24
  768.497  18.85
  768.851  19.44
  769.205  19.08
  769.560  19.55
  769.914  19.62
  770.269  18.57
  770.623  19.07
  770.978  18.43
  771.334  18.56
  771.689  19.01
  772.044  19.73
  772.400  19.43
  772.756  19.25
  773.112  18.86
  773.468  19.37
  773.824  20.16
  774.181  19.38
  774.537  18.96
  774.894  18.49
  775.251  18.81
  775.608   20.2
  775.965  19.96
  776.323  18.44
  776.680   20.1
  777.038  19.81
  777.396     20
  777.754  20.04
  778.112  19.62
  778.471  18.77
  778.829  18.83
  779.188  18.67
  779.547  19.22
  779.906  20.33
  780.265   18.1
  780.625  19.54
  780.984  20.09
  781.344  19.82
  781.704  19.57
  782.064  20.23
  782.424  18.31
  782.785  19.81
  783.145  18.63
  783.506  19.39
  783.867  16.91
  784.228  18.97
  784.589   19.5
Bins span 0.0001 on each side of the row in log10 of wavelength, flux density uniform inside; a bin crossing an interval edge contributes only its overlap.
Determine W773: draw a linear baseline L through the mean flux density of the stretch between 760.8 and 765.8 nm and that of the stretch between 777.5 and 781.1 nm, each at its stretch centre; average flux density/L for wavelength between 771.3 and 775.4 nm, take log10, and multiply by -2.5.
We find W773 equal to 0.02 mag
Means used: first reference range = 20.1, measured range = 19.2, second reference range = 19.3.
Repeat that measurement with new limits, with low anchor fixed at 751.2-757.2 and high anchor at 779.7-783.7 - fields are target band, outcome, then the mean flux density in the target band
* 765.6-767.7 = 0.08 mag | 18.9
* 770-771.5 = 0.08 mag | 18.7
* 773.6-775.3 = 0.04 mag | 19.2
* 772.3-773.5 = 0.05 mag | 19.2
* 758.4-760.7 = 0.03 mag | 20.5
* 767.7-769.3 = 0.05 mag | 19.4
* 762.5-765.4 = 0.04 mag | 19.9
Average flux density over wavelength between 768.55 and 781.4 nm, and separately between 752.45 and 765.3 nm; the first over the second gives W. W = 0.93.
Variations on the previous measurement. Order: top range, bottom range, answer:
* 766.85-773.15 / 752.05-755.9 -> 0.90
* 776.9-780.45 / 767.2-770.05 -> 0.99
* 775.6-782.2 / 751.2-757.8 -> 0.92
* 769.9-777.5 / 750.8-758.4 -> 0.91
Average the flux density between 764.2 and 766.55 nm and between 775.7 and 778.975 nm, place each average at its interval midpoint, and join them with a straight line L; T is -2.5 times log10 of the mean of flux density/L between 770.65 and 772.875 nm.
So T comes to 0.016 mag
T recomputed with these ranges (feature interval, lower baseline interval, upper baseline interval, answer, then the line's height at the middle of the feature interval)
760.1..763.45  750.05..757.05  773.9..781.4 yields 0.01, 20.6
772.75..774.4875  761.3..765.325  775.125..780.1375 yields 0.02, 19.7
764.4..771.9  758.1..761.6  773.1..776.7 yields 0.04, 19.8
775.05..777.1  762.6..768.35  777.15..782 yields 0.00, 19.5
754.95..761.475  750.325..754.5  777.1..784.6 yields 0.01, 20.9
